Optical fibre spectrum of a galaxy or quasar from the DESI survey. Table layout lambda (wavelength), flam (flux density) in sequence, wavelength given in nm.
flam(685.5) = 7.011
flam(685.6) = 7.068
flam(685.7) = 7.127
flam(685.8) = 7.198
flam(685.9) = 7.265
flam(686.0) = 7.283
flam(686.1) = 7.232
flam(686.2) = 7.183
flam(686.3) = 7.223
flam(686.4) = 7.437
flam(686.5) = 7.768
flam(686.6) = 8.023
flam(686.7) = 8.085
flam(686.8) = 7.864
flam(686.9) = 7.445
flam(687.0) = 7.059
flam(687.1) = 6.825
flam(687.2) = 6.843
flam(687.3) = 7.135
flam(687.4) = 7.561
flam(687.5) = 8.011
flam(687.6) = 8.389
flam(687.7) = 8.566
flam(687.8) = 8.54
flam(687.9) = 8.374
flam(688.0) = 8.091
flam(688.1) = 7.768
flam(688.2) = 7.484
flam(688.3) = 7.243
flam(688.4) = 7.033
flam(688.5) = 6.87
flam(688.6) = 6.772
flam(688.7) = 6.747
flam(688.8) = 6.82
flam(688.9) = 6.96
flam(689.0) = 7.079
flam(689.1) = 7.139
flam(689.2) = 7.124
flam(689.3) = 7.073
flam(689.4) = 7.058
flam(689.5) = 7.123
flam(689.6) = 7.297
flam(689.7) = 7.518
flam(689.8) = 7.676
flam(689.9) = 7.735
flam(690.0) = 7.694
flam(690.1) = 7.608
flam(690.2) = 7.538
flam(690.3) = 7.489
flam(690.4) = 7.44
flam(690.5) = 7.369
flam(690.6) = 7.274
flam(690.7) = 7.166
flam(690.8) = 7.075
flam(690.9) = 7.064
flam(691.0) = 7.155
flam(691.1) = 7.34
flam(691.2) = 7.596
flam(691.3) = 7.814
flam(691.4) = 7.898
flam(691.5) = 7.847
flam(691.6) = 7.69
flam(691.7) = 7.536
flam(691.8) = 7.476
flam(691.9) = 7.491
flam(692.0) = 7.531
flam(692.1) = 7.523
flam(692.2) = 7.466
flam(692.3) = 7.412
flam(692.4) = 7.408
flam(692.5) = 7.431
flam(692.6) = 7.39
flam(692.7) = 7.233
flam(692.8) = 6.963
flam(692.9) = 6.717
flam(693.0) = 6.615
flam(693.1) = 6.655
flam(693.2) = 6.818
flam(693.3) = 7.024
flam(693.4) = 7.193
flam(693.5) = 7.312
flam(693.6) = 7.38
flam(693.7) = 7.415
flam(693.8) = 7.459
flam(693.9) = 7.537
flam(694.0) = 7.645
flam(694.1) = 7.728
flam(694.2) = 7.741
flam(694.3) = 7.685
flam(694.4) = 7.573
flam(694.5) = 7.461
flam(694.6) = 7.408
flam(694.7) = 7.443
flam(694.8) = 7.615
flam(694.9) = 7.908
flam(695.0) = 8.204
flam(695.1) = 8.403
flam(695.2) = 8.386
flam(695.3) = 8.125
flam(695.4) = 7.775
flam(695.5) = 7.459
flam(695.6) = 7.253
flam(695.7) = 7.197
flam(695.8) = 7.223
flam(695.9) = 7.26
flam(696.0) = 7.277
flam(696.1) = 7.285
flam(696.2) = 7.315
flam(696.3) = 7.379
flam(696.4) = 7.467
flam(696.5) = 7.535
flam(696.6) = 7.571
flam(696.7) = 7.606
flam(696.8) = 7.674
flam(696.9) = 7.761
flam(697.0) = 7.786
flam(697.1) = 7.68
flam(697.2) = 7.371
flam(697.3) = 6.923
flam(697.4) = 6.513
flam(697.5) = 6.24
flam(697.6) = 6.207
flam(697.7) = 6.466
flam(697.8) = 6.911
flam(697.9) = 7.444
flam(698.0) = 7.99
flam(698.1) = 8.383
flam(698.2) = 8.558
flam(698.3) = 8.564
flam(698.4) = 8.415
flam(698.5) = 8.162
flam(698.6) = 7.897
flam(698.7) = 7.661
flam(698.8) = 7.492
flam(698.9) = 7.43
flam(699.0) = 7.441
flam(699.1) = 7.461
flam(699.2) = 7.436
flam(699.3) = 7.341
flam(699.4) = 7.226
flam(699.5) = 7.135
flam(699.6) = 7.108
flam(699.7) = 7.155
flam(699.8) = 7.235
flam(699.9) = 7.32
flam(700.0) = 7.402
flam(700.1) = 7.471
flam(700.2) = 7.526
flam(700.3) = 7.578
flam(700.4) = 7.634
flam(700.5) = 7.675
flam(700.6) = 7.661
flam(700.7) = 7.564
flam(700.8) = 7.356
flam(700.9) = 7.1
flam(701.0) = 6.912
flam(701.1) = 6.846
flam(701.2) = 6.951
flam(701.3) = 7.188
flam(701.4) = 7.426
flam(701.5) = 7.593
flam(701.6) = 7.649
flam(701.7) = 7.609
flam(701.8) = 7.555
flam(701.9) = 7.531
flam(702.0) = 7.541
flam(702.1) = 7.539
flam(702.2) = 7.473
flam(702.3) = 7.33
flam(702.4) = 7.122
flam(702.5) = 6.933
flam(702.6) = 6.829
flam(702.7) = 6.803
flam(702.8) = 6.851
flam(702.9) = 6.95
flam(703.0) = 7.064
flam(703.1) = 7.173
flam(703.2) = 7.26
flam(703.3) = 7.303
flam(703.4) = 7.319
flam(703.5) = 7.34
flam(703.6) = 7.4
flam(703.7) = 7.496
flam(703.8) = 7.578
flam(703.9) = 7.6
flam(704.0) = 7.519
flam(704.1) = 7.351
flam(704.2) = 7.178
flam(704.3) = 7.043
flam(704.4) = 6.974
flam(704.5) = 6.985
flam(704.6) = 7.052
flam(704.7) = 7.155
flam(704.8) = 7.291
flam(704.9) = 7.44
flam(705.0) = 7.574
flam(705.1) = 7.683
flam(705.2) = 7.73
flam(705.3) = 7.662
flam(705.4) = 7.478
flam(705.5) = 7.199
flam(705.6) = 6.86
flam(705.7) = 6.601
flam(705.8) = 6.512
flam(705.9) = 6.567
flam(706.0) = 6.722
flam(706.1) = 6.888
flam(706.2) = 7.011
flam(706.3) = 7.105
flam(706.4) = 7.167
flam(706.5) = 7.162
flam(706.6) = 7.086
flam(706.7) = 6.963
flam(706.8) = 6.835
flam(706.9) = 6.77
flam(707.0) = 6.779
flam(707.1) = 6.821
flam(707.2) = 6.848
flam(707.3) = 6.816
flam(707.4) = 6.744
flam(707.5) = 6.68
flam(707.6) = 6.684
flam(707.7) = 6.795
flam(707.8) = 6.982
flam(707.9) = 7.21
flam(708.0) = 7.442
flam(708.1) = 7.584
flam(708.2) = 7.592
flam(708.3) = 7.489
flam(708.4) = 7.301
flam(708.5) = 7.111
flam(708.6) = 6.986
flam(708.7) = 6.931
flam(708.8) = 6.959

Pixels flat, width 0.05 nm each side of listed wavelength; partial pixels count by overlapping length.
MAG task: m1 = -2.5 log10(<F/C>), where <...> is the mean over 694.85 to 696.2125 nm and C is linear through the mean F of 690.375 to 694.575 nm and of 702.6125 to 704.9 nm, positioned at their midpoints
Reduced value -0.05 mag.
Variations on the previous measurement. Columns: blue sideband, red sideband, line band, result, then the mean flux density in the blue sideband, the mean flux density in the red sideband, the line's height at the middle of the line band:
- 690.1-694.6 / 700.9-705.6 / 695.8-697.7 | 0.01 mag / 7.38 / 7.29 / 7.34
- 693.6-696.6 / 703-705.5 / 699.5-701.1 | 0.01 mag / 7.59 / 7.35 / 7.45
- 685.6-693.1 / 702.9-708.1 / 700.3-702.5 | -0.03 mag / 7.4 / 7.12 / 7.19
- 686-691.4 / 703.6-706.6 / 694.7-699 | -0.04 mag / 7.43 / 7.19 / 7.31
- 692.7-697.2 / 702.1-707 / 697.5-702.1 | -0.02 mag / 7.47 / 7.15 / 7.31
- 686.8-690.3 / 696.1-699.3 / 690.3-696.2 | 0.00 mag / 7.42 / 7.5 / 7.46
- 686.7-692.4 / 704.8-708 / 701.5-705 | -0.03 mag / 7.45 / 7.02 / 7.1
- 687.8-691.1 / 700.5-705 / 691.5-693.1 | 0.00 mag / 7.33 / 7.28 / 7.32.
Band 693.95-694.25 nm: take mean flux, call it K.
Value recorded 7.7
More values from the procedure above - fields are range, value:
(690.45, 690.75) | 7.27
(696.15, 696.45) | 7.39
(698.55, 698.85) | 7.68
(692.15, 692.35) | 7.44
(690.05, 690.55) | 7.49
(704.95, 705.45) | 7.63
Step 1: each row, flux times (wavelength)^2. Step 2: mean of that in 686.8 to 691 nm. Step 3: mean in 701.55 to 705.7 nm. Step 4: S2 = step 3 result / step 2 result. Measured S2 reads 1.03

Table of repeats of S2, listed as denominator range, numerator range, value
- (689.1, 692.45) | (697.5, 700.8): 1.03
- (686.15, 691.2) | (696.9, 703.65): 1.03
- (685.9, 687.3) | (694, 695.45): 1.08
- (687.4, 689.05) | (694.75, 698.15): 1.01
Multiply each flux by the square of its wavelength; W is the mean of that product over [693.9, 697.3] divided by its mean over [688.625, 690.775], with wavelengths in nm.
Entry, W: 1.06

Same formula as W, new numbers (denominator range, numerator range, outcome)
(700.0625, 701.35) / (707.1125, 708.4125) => 0.98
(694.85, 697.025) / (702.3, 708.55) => 0.96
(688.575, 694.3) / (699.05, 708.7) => 1.02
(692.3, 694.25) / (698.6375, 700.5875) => 1.04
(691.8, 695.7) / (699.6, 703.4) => 1.00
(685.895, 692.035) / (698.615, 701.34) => 1.02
